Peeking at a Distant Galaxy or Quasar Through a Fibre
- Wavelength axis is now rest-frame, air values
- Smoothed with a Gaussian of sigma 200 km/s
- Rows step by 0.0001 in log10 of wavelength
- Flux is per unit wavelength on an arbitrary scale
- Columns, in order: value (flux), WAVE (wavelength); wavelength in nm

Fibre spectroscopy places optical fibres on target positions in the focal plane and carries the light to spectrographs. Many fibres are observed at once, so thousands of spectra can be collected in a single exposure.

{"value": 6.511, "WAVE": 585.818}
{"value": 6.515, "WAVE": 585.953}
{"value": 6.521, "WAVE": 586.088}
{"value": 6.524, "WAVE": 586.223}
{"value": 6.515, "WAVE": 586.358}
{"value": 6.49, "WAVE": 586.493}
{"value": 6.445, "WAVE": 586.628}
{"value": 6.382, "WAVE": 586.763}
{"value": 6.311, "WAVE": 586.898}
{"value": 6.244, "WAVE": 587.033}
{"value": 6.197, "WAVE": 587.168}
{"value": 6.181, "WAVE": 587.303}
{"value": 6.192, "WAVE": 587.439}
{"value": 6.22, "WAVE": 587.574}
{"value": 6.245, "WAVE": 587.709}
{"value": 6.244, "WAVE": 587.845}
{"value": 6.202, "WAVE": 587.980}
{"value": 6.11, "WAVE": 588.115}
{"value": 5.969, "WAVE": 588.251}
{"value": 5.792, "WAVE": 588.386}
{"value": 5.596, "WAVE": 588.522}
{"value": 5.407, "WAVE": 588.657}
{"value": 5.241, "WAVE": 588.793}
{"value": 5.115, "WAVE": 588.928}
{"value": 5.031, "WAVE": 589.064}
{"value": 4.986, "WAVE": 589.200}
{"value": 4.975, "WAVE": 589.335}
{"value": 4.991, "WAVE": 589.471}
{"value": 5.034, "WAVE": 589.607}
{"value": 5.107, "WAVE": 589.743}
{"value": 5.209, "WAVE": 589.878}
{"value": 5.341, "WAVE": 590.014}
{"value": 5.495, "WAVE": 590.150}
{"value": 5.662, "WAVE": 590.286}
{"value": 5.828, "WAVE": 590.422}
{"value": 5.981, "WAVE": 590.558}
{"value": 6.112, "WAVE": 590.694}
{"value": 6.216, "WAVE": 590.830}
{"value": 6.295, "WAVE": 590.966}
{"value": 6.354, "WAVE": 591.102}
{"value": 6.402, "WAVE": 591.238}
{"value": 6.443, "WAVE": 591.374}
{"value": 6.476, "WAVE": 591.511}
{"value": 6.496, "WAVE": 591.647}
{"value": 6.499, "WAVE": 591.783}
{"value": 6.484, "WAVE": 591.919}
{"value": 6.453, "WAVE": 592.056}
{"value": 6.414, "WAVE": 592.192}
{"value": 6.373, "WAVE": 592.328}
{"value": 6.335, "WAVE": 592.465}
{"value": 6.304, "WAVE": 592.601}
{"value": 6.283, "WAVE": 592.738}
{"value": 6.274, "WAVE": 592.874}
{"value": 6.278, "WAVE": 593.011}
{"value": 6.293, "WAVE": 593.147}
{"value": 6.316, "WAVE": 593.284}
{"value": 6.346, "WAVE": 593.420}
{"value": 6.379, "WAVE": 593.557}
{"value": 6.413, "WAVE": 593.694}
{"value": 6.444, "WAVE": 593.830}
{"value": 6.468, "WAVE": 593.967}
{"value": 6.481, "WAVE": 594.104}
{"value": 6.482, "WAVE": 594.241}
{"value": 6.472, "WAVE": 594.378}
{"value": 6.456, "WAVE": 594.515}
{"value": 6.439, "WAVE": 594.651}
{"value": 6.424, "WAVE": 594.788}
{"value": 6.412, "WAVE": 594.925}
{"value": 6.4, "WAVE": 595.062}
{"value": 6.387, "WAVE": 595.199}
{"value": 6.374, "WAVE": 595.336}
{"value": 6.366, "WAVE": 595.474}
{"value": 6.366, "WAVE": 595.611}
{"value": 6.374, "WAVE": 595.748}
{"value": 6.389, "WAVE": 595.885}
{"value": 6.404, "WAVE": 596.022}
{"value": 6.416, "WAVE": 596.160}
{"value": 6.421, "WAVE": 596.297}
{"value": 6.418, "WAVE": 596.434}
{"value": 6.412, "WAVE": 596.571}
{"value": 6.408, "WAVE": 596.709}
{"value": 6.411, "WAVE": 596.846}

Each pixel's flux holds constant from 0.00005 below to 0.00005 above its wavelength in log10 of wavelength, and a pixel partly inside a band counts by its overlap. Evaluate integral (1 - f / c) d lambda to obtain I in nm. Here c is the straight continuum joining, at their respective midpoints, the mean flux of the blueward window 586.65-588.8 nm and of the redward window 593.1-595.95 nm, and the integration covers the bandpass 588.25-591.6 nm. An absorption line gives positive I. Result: 0.290 nm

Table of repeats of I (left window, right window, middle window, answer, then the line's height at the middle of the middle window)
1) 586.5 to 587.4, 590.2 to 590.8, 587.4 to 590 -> 0.239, 6.11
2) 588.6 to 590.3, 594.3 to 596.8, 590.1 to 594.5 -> -0.423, 5.76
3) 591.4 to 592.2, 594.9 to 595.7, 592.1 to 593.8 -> 0.027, 6.44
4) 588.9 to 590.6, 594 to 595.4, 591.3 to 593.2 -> -0.171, 5.86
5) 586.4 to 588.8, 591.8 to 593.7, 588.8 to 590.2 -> 0.242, 6.2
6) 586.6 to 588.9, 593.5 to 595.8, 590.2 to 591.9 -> -0.003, 6.22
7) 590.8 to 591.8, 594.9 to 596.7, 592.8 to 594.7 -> 0.000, 6.4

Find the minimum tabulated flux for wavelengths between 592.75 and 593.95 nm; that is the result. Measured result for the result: 6.274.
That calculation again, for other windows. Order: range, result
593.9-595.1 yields 6.4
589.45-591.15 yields 4.991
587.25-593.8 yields 4.975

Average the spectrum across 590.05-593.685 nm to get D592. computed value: 6.26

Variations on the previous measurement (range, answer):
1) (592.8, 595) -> 6.4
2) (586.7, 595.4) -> 6.08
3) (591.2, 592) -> 6.46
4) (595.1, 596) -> 6.38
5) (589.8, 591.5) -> 5.96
